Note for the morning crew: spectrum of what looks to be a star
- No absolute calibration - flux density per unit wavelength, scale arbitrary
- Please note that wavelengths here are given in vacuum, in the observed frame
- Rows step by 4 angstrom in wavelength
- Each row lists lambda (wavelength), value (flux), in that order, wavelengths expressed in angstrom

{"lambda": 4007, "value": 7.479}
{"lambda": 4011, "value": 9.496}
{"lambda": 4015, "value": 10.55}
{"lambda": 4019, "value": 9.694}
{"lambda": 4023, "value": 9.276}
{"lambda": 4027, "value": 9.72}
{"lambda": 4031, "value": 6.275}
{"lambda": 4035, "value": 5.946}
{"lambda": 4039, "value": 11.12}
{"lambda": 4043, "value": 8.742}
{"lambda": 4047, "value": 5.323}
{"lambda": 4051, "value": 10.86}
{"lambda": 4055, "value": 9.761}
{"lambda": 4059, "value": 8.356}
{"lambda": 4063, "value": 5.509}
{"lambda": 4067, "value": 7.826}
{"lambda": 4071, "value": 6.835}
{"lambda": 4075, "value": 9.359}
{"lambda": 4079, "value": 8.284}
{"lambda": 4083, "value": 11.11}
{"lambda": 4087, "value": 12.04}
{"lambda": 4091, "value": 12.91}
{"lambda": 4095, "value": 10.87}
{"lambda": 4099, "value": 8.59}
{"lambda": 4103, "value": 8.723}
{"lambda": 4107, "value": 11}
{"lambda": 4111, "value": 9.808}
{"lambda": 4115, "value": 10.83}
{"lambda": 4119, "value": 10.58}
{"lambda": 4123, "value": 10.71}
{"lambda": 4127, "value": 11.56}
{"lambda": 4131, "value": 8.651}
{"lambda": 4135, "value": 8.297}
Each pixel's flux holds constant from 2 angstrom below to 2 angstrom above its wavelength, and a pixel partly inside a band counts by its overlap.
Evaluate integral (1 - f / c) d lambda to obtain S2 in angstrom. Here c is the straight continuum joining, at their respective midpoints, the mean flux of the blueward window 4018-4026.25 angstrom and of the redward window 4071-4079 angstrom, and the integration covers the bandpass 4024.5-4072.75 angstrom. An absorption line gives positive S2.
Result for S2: 5.0 angstrom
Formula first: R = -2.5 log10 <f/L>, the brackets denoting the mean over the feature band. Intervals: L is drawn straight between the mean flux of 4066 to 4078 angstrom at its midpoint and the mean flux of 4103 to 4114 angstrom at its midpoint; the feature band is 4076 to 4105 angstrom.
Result -0.141 mag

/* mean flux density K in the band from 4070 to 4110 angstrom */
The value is 10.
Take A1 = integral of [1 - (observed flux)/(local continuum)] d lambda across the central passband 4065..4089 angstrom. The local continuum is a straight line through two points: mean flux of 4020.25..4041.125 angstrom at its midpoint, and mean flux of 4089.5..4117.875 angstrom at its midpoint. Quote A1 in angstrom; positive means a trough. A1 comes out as 1.15 angstrom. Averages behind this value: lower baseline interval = 8.51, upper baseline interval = 10.4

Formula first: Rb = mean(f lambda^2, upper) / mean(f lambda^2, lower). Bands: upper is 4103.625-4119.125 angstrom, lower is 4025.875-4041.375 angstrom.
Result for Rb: 1.3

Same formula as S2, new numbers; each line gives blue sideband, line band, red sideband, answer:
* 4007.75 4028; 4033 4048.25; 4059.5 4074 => 1.0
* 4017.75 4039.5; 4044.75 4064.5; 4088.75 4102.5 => 2.7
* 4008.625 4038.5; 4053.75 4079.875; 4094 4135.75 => 4.0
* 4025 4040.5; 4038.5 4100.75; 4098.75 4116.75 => -1.0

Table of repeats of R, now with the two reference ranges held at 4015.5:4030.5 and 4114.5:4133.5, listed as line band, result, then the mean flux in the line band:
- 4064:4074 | 0.31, 7.35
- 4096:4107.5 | 0.09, 9.36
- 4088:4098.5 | -0.14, 11.4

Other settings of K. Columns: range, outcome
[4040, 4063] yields 8.45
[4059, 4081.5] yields 7.71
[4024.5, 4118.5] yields 9.15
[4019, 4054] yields 8.52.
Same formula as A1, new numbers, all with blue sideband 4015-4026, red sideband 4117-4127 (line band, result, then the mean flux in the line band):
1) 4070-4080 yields 1.97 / 8.28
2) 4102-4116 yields 0.72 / 10.1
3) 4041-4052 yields 2.11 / 8.08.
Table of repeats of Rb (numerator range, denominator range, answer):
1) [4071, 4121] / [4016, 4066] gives 1.25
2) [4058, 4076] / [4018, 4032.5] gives 0.87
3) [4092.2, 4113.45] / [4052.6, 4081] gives 1.26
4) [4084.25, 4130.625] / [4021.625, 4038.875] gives 1.36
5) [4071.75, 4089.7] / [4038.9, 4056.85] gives 1.14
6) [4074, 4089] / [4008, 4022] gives 1.09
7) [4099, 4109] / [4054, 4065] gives 1.28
